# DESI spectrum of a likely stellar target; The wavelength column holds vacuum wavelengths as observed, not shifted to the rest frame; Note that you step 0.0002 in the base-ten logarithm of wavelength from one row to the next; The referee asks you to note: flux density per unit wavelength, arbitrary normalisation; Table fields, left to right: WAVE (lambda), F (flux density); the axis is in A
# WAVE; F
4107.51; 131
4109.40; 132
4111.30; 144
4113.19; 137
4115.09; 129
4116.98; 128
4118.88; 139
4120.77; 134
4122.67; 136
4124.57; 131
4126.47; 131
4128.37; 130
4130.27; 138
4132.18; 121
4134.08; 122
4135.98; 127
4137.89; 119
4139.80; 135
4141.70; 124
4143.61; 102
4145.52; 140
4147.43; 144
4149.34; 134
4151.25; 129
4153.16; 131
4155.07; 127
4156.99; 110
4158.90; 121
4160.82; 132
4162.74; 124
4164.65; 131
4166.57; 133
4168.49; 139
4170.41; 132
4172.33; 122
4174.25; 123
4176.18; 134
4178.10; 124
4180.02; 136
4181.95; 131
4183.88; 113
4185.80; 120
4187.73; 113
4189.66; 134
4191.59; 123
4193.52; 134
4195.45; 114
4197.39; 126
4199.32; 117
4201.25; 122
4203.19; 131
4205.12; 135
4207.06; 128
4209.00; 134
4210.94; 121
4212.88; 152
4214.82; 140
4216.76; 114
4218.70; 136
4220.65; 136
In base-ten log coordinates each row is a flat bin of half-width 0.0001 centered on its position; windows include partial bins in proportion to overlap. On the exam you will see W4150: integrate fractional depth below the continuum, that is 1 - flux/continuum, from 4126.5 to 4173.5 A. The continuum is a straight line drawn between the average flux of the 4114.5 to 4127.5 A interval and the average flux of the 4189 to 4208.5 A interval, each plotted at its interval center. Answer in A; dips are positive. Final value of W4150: 0.9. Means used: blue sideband 133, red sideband 126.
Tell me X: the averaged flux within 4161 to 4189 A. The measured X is 127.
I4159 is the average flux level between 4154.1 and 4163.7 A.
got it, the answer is 123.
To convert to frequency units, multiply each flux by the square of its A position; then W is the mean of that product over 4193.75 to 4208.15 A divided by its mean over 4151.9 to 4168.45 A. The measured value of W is 1.01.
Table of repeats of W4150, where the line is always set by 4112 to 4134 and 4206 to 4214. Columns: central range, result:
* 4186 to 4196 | 0.7 A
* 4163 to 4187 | 0.9 A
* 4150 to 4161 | 0.7 A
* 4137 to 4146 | 0.6 A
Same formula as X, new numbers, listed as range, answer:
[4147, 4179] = 129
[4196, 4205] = 125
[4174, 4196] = 125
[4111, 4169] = 130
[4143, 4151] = 131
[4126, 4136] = 128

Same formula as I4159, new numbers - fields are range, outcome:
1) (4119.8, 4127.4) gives 133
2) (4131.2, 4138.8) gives 122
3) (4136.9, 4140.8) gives 127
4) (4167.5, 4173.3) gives 131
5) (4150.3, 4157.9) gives 124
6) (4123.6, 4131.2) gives 133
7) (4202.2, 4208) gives 131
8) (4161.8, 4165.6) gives 128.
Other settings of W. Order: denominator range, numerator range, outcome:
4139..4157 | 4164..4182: 1.03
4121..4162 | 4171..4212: 1.01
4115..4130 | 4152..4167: 0.97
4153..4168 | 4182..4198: 0.98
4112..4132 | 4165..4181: 1.00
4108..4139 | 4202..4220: 1.05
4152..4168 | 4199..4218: 1.05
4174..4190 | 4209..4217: 1.08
